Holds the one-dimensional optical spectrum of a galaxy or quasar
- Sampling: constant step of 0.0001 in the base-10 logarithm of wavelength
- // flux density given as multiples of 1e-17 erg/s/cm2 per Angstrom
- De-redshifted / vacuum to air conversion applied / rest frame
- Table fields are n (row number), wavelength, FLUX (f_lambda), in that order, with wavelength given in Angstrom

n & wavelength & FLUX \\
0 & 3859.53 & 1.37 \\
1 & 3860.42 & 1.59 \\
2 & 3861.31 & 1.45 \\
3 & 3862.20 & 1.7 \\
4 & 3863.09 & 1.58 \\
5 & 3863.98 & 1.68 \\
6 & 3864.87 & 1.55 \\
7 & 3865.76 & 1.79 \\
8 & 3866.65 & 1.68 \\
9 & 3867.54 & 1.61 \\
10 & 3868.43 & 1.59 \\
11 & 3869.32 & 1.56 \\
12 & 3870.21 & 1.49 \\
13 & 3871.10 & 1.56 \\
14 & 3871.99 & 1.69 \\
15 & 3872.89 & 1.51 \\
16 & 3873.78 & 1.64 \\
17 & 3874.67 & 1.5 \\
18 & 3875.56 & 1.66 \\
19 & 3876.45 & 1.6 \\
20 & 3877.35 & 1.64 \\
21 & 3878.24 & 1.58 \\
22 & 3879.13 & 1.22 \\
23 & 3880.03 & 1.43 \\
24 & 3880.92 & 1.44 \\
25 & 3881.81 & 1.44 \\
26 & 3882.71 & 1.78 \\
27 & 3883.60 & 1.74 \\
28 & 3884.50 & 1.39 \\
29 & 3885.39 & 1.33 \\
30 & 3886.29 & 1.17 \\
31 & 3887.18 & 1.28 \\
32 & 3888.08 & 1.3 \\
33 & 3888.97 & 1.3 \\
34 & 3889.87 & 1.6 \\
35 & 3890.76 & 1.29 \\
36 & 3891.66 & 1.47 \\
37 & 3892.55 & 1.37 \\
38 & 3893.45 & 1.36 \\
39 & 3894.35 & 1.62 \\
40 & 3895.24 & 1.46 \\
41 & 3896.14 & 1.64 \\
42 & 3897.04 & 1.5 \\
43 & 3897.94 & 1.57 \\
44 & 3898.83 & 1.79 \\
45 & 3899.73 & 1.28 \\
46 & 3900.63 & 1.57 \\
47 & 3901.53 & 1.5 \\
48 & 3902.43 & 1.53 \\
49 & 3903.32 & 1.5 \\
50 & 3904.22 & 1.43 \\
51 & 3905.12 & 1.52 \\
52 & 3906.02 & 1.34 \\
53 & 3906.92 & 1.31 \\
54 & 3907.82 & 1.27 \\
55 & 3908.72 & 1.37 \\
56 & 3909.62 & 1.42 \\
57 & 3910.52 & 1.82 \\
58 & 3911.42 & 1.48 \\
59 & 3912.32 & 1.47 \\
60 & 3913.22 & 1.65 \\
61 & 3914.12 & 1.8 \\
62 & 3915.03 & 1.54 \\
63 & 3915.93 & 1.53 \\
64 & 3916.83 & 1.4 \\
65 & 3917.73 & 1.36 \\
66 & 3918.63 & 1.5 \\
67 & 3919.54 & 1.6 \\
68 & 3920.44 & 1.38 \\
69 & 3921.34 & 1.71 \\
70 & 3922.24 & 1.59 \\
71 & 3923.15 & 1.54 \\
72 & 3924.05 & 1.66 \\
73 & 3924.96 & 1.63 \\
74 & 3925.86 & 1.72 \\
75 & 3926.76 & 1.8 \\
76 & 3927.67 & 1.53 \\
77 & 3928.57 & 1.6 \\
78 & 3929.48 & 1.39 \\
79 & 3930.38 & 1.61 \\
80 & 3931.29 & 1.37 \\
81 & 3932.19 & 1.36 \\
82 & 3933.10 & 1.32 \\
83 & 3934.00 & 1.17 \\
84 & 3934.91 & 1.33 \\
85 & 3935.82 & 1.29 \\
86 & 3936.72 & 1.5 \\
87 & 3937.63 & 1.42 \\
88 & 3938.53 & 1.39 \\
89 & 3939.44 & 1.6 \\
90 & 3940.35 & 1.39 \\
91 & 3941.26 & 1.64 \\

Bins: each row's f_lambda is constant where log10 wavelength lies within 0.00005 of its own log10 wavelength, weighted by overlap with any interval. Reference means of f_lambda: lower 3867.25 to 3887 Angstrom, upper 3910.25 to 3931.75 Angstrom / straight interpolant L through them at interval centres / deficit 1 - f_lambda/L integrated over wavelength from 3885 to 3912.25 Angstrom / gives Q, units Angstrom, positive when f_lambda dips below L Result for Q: 1.7 Angstrom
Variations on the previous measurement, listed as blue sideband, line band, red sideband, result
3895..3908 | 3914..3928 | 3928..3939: -1.41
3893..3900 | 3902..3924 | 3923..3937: 0.08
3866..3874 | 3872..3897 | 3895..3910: 1.03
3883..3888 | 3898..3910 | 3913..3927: 0.31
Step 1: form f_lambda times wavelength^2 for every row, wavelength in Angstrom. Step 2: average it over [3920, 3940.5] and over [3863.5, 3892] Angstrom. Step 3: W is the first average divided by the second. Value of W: 1.0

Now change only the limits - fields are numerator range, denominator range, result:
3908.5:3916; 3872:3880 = 1.04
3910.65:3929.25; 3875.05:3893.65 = 1.11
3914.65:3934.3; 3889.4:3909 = 1.05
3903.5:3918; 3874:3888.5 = 1.02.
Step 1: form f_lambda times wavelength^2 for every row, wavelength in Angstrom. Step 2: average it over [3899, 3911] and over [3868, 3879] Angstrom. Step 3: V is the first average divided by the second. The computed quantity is 0.9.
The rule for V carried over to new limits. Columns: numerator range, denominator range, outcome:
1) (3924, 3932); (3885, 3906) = 1.11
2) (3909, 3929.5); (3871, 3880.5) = 1.04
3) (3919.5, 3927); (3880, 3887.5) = 1.14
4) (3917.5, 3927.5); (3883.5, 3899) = 1.12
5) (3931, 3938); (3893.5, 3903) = 0.89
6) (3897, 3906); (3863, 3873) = 0.95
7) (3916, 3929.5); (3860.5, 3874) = 1.00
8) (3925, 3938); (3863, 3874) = 0.94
